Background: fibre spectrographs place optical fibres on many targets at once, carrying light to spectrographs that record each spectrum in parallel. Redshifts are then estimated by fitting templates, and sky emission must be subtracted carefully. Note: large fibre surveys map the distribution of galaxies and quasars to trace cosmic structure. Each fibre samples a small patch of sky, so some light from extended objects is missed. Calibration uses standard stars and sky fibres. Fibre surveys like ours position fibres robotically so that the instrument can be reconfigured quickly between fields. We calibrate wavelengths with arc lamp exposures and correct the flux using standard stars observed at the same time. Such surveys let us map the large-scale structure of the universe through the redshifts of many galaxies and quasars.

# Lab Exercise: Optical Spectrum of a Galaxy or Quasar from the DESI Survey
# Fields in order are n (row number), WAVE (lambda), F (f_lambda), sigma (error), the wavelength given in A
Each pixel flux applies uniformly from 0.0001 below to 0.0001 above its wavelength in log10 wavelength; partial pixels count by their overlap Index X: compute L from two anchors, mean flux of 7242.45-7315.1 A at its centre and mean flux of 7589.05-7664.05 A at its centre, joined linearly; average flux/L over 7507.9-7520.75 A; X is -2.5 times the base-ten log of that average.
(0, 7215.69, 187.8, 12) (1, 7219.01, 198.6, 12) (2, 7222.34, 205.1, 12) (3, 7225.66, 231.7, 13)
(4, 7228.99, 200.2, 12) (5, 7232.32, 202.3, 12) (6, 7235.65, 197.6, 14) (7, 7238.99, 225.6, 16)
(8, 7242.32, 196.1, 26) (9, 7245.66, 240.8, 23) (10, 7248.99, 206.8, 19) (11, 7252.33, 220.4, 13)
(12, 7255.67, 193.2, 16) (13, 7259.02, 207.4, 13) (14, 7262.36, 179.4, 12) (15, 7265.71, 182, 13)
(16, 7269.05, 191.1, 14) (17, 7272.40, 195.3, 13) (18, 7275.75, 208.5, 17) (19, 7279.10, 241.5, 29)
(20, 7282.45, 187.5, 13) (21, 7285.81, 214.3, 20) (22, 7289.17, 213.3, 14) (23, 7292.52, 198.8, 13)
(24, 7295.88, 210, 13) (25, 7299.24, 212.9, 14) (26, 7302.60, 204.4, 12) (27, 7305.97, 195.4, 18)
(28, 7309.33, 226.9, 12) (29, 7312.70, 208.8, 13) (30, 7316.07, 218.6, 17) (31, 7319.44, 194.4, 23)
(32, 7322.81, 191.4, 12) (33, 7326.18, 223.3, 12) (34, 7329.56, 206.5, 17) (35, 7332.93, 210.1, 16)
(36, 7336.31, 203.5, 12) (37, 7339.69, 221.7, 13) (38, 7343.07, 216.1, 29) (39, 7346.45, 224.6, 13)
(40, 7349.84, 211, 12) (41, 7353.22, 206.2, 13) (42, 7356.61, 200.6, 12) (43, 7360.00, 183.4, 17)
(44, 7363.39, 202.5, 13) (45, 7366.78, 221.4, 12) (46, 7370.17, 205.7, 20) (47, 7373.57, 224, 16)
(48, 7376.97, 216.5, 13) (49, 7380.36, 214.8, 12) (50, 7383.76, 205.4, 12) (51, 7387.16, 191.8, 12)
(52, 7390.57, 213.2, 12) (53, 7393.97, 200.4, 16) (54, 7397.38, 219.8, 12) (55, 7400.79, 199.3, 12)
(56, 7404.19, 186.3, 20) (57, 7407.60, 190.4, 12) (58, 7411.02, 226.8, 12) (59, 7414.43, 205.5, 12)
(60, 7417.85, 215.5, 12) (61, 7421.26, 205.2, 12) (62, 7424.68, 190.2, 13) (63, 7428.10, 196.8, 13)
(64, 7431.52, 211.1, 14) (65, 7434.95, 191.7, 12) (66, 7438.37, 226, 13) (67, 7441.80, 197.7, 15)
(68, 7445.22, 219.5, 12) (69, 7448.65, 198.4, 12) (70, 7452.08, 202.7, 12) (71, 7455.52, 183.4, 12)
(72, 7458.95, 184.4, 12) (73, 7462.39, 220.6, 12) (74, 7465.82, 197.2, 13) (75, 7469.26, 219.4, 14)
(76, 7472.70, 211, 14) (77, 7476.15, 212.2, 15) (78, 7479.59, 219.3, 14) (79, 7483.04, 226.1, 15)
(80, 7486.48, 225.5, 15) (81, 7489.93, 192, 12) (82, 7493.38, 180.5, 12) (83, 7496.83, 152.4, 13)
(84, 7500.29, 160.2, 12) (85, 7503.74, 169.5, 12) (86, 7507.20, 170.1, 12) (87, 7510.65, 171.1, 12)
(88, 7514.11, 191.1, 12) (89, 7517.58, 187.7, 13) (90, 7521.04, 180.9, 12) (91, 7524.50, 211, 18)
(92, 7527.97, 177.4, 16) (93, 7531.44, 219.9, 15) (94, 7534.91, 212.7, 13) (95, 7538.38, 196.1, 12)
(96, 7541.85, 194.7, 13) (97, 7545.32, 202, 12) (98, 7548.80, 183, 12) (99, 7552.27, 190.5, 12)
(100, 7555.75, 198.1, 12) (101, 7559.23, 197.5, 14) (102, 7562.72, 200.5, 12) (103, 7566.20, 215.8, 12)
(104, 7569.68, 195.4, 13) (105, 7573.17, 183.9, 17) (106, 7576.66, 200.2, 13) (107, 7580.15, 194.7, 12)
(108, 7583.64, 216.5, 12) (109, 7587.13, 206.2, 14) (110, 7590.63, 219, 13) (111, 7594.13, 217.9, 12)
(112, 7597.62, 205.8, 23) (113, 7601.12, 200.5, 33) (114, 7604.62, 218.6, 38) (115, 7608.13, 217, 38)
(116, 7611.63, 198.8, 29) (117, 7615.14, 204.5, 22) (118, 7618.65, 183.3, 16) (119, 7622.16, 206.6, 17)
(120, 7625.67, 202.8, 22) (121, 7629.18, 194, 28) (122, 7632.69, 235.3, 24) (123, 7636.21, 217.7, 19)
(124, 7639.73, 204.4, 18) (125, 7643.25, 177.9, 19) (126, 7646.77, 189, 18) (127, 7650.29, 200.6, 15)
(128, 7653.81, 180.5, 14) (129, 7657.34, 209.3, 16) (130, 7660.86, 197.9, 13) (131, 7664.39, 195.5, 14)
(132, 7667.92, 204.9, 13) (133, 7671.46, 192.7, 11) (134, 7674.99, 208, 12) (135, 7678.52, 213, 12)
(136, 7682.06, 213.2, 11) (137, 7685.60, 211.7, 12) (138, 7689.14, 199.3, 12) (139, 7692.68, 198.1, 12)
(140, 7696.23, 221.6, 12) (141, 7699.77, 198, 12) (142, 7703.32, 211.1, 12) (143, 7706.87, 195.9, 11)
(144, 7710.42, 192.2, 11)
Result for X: 0.127 mag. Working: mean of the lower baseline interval 206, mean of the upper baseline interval 204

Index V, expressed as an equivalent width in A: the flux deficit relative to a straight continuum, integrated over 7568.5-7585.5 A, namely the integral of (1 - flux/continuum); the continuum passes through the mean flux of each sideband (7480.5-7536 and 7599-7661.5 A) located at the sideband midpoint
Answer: -0.1 A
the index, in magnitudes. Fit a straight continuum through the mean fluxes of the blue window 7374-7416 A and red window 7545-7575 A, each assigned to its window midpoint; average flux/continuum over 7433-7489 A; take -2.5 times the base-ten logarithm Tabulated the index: -0.032 mag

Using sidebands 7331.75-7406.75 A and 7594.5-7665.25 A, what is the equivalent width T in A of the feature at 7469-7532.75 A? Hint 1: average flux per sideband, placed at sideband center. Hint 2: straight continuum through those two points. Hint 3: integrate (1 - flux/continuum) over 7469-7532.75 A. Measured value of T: 3.8 A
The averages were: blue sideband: 208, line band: 193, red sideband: 202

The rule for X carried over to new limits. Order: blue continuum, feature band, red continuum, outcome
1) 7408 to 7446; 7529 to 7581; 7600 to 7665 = 0.03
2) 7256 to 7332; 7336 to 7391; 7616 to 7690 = -0.03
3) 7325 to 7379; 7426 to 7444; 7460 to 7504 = -0.01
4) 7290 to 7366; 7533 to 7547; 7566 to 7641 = 0.03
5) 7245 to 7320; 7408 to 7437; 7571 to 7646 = 0.00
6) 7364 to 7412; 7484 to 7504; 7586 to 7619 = 0.14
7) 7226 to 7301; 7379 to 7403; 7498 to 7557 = -0.04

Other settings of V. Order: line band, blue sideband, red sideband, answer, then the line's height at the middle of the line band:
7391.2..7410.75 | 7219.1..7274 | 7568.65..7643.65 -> 0.3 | 205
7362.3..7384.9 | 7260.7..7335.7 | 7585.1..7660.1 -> -0.9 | 205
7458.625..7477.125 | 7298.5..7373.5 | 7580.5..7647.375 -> -0.1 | 208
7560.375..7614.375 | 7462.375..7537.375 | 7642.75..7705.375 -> -2.0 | 198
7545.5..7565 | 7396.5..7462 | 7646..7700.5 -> 0.7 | 203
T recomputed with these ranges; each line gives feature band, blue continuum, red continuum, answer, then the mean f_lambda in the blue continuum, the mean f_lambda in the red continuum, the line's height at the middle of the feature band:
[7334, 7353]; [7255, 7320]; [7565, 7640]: -0.90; 205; 206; 205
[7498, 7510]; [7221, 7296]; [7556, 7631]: 2.24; 206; 204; 204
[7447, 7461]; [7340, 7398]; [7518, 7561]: 0.70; 209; 197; 203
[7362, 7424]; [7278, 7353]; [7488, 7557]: -1.87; 210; 187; 202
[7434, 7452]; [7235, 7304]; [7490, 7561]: -1.25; 206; 187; 193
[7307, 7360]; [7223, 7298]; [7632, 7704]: -1.00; 207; 203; 206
